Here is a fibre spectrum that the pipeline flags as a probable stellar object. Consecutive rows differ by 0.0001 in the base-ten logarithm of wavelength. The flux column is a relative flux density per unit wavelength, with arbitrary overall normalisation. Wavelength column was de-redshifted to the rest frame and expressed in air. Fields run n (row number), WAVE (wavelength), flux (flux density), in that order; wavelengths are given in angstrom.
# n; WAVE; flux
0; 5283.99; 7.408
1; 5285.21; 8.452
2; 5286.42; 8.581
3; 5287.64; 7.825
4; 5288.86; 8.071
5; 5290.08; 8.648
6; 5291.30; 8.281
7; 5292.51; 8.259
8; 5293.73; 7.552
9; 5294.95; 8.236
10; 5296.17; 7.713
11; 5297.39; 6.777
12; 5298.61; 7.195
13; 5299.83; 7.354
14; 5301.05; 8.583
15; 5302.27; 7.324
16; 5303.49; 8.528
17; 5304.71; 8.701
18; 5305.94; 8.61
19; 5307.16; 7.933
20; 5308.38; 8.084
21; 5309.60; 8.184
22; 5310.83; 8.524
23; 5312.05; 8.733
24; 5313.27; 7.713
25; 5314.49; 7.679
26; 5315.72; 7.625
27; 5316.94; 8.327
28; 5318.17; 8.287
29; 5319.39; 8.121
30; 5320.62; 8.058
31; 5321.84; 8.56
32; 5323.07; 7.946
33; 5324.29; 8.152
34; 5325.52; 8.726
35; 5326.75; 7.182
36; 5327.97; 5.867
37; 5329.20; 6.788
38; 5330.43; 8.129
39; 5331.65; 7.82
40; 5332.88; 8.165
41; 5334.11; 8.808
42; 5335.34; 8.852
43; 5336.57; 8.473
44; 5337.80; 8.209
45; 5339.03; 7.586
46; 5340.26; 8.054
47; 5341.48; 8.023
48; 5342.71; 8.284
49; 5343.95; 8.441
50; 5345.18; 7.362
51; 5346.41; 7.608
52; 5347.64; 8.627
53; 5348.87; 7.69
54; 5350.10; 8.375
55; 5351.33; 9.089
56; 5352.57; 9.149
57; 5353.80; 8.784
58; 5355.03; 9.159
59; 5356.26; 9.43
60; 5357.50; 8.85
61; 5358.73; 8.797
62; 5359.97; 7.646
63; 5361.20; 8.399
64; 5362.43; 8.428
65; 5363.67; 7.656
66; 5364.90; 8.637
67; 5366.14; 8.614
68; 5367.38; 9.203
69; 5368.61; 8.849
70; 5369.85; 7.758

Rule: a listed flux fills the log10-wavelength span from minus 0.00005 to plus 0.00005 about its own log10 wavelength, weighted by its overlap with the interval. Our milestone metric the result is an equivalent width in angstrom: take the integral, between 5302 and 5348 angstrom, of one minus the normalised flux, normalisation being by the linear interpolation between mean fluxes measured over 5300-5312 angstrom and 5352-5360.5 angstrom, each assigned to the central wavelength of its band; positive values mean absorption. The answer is 2.27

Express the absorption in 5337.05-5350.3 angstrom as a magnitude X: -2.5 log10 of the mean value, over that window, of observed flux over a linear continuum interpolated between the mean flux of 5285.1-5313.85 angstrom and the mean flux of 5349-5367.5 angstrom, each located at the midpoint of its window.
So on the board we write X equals 0.063 mag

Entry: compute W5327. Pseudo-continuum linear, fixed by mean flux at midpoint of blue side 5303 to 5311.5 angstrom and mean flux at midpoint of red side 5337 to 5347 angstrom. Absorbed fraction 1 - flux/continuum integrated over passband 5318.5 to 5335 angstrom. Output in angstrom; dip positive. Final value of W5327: 0.5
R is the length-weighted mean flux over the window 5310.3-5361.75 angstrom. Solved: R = 8.19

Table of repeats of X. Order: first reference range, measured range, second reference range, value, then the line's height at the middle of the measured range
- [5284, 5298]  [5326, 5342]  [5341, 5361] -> 0.06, 8.33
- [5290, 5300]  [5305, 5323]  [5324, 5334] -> -0.07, 7.69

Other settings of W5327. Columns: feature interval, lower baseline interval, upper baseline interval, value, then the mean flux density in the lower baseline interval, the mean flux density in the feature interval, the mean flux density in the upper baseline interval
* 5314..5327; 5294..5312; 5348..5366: 0.15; 8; 8.08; 8.58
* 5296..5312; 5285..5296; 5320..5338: 0.22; 8.19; 8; 7.97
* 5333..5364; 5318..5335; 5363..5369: -0.43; 7.91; 8.39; 8.58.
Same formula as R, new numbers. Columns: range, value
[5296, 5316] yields 7.97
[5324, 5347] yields 7.92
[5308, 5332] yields 7.93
